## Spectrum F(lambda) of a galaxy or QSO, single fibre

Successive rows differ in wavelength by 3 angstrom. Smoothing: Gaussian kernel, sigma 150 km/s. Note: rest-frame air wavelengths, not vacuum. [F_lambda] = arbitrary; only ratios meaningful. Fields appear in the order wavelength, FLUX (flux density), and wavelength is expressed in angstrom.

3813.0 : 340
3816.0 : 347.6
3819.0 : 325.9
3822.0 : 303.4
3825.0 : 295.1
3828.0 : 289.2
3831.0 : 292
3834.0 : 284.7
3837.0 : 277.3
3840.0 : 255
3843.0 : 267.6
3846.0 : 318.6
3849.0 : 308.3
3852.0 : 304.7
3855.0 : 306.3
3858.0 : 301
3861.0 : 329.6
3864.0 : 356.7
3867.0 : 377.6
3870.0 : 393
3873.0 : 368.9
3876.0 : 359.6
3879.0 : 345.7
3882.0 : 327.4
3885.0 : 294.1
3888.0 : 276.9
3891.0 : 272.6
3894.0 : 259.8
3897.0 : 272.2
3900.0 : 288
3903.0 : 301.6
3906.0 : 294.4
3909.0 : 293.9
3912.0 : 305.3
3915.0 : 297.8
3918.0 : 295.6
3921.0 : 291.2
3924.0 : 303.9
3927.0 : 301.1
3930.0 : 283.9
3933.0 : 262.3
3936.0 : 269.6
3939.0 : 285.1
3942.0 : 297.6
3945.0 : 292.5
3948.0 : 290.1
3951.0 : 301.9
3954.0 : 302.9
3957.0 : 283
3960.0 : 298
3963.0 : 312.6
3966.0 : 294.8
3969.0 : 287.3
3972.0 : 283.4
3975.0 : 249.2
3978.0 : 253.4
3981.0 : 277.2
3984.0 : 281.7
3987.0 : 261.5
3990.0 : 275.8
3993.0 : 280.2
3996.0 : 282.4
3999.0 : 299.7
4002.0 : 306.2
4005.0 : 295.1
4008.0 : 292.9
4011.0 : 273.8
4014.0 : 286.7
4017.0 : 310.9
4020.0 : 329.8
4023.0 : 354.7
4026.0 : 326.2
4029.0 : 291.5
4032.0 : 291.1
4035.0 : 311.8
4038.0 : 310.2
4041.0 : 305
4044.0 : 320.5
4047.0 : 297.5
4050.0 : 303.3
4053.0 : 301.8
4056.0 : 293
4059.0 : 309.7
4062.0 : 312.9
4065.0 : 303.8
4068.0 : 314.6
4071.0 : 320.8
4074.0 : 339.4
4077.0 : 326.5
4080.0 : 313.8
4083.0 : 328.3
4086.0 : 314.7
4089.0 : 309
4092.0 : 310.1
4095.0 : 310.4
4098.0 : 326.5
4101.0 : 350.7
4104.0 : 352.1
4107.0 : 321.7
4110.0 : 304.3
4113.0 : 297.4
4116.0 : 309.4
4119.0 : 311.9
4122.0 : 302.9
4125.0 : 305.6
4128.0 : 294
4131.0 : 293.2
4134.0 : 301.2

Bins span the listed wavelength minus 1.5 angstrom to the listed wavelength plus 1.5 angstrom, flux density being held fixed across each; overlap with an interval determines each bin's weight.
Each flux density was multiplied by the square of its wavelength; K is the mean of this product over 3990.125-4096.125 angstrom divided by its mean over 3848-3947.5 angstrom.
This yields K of 1.08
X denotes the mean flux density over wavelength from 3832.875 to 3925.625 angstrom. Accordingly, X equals 307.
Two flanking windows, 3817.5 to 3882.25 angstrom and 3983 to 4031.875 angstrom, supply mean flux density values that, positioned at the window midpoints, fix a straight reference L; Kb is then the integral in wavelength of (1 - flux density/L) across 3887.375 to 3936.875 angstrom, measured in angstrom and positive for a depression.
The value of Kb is 3.6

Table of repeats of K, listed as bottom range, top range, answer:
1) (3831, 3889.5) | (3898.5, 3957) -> 0.95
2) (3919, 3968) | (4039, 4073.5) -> 1.12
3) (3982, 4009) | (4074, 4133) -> 1.16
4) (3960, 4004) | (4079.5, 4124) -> 1.19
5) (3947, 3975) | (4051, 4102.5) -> 1.15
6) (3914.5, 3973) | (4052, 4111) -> 1.17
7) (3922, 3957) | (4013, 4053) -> 1.12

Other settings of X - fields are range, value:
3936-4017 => 286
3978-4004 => 282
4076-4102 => 320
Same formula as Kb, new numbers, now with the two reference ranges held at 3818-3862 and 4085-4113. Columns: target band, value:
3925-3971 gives 2.38 angstrom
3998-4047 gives 1.15 angstrom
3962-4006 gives 3.96 angstrom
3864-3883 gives -3.98 angstrom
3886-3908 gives 1.50 angstrom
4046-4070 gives 0.91 angstrom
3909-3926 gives 0.31 angstrom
